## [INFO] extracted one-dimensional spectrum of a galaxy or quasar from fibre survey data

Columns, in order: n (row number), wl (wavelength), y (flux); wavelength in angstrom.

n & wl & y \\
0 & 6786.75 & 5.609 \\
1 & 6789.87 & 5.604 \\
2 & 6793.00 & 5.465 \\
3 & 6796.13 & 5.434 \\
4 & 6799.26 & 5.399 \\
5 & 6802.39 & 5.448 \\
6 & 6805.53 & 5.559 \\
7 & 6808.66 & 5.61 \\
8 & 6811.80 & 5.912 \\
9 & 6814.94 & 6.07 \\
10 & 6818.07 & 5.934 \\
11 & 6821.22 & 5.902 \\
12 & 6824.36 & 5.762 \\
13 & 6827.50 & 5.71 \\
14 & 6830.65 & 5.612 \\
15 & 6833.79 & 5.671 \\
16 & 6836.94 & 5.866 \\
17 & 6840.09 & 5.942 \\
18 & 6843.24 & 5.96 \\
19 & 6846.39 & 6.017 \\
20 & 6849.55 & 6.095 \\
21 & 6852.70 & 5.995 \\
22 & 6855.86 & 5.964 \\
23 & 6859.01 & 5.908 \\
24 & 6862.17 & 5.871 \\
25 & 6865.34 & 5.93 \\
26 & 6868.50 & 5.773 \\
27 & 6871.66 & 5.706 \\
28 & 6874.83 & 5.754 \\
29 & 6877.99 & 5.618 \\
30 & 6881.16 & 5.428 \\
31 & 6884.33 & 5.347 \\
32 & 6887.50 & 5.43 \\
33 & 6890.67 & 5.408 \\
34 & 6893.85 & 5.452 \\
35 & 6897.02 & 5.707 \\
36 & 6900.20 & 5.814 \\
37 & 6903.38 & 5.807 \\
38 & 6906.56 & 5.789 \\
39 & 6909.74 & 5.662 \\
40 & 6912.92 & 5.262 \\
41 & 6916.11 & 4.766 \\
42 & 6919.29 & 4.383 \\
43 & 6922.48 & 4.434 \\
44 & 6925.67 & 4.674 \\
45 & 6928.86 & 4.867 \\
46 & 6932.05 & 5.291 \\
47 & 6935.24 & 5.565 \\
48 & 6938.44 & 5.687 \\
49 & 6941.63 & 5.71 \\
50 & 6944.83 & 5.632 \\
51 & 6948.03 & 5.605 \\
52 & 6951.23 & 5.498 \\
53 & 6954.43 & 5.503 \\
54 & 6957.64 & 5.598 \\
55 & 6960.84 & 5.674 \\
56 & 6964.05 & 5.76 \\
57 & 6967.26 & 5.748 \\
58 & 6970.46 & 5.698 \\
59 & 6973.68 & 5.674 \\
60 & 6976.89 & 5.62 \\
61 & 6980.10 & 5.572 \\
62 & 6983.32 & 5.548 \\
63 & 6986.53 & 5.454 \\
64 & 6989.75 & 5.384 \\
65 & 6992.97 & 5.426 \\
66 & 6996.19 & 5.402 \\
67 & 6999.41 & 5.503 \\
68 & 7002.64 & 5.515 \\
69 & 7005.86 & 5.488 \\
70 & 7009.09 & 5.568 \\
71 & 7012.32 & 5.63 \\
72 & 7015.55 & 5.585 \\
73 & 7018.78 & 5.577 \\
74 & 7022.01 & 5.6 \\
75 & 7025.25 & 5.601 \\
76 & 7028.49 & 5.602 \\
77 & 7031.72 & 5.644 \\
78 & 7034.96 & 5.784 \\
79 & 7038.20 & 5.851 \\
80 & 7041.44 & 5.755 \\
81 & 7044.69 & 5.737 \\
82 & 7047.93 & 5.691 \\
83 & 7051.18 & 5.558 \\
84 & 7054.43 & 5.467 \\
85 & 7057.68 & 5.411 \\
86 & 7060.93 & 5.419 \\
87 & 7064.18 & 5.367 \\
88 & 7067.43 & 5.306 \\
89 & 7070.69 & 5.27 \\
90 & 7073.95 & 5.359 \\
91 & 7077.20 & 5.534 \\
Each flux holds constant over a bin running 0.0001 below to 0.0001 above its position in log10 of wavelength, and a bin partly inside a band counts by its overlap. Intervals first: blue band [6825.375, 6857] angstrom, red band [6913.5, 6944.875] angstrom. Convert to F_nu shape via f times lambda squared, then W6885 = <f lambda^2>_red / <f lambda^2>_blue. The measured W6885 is 0.89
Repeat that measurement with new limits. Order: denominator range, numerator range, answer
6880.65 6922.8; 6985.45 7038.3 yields 1.07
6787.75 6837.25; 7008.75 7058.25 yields 1.06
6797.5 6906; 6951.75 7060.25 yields 1.02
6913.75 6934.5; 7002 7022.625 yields 1.19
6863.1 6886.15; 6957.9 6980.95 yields 1.03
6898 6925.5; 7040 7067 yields 1.11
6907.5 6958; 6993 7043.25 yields 1.09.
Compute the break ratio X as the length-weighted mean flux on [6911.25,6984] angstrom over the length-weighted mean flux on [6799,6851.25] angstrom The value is 0.9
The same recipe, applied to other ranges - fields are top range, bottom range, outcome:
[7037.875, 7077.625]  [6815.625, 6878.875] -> 0.94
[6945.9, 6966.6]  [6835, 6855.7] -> 0.94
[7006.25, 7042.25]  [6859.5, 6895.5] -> 1.00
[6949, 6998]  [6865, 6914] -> 0.99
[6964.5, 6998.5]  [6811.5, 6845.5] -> 0.95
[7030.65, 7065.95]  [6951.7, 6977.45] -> 0.99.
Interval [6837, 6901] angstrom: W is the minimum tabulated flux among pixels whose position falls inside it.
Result 5.347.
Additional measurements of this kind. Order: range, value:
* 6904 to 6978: 4.383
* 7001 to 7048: 5.488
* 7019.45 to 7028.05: 5.6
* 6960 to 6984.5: 5.548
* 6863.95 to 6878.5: 5.618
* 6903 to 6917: 4.766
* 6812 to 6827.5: 5.71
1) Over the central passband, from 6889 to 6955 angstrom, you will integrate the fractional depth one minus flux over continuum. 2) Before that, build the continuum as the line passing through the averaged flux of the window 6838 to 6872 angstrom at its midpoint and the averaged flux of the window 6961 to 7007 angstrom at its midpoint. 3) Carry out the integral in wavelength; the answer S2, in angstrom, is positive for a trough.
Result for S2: 4.4 angstrom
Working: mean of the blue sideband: 5.93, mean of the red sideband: 5.56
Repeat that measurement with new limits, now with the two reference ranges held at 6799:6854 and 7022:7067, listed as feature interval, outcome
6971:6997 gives 0.6 angstrom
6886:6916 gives 1.0 angstrom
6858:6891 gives 0.6 angstrom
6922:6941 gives 1.8 angstrom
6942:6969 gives 0.3 angstrom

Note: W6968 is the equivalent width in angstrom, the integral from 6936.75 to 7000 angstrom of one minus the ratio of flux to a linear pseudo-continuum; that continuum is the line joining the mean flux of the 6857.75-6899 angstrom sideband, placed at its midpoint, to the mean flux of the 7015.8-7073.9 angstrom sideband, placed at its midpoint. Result 0.1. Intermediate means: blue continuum 5.64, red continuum 5.56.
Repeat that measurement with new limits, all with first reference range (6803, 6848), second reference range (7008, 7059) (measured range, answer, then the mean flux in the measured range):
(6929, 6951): 0.71 angstrom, 5.53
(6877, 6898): 1.04 angstrom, 5.47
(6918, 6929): 2.24 angstrom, 4.56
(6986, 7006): 0.75 angstrom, 5.45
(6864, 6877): -0.01 angstrom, 5.78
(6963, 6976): -0.06 angstrom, 5.71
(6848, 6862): -0.46 angstrom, 5.98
